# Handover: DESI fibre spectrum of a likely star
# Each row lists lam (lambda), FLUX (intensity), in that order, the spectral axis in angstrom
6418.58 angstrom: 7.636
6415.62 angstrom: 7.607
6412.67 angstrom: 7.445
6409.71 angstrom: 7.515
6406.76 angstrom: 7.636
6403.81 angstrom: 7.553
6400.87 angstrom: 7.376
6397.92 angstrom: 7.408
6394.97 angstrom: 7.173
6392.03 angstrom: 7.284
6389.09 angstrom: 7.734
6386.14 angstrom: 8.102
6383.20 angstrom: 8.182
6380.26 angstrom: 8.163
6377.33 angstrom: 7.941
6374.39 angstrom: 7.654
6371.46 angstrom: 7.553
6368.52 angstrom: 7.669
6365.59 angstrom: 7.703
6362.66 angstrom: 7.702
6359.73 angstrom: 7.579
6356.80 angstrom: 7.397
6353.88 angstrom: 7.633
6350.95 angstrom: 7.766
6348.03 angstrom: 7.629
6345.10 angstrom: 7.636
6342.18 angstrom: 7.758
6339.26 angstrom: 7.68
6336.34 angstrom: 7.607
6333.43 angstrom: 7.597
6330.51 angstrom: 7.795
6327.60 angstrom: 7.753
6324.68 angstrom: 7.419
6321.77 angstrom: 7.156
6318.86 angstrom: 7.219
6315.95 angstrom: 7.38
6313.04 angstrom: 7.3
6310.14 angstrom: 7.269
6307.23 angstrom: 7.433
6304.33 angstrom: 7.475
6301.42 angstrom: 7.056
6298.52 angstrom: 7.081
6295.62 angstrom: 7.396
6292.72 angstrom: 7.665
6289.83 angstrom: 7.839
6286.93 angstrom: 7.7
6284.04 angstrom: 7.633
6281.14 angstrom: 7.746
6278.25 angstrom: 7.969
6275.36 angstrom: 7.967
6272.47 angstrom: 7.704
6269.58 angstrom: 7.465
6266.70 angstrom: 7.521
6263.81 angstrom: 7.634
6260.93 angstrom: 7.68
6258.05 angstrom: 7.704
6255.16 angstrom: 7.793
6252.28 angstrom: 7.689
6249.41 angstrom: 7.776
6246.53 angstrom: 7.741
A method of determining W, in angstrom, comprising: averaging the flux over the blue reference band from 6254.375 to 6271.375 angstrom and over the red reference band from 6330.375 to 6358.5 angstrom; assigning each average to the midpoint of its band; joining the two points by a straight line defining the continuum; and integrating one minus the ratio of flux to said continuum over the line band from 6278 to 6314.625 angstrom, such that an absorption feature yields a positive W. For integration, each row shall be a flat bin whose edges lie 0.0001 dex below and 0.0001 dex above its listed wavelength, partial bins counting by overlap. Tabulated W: 0.7 angstrom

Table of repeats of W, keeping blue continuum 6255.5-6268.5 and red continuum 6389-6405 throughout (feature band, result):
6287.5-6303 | 0.32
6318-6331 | 0.13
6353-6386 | -1.39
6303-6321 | 0.51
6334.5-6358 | -0.48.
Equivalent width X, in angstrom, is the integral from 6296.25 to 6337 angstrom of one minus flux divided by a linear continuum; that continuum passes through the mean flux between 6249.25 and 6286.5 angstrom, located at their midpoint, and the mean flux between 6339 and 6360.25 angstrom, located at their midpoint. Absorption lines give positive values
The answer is 1.5 angstrom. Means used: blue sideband 7.71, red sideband 7.63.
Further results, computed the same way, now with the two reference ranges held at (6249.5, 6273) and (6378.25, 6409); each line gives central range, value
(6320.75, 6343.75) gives 0.17 angstrom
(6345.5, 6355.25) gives -0.01 angstrom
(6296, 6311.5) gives 0.78 angstrom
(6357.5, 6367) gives 0.03 angstrom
